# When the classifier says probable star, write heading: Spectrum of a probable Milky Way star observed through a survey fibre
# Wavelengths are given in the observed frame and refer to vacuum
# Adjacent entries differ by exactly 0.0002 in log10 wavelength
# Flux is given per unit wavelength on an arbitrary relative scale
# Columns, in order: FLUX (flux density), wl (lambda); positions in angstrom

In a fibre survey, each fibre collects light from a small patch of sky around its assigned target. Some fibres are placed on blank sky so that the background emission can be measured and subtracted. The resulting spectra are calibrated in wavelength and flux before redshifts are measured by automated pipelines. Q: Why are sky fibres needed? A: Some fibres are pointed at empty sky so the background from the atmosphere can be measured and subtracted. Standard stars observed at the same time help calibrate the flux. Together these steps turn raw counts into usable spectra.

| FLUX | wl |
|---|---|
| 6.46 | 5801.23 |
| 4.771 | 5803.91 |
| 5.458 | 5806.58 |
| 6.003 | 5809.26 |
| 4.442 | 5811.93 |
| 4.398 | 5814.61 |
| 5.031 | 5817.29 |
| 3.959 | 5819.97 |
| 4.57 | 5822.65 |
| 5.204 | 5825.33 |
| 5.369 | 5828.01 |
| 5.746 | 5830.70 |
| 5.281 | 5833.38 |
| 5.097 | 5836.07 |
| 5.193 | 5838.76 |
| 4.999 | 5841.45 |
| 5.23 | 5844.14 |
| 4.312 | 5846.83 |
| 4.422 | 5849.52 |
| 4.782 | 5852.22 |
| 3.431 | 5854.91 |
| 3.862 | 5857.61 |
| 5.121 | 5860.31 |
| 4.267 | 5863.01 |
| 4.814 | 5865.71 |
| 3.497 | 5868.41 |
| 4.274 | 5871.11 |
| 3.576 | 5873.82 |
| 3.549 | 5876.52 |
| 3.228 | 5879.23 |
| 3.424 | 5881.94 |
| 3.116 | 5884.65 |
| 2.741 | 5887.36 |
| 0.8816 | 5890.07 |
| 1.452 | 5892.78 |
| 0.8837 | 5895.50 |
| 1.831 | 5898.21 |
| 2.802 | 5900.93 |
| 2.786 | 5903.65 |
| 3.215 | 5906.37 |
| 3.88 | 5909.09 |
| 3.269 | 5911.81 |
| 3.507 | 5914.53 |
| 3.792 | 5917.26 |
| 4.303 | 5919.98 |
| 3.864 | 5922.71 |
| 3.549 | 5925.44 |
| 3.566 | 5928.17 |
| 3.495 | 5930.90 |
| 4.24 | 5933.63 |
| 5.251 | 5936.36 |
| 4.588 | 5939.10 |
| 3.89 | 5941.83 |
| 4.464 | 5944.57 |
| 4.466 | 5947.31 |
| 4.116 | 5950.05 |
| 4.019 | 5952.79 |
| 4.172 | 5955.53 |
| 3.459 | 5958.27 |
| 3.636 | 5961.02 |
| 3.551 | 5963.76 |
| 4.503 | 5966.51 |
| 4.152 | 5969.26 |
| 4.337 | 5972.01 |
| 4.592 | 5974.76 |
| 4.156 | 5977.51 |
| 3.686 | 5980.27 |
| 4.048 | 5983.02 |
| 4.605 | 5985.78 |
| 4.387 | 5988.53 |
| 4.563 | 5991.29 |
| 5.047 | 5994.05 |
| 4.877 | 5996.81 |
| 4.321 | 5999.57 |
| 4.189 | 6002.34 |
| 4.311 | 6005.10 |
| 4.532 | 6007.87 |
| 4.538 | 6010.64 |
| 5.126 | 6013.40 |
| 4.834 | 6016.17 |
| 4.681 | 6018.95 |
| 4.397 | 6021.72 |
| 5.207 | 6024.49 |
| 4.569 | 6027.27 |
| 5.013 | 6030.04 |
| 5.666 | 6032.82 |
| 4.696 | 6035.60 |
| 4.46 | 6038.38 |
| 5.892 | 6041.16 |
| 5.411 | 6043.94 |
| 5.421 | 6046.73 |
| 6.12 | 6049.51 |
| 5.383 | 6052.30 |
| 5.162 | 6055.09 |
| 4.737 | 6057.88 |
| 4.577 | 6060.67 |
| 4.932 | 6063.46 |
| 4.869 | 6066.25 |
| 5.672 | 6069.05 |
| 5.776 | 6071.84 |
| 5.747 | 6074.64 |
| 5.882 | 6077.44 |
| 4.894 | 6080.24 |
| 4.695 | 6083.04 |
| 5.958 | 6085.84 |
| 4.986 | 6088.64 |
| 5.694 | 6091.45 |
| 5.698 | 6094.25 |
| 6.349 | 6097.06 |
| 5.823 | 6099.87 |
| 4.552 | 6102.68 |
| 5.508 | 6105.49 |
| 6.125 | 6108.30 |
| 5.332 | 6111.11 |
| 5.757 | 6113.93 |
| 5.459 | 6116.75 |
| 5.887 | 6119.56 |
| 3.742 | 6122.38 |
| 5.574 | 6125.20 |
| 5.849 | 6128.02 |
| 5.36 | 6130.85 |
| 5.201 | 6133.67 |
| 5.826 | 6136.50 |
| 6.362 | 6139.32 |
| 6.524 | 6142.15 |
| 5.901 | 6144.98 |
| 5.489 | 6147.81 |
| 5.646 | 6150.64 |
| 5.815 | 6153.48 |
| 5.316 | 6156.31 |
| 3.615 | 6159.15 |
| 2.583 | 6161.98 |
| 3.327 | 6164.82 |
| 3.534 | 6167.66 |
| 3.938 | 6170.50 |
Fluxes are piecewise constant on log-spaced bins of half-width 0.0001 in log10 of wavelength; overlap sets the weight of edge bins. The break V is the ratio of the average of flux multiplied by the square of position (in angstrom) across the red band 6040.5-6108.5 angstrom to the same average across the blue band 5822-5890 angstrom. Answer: 1.36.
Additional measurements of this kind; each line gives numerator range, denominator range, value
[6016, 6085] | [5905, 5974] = 1.35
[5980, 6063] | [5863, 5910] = 1.71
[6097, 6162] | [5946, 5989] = 1.40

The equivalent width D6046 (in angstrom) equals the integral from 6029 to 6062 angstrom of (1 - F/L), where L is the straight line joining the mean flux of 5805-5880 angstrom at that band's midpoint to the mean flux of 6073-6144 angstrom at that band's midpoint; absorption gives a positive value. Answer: 0.7 angstrom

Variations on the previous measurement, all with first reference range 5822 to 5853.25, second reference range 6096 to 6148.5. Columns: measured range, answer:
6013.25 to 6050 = 2.3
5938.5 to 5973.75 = 7.8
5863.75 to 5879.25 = 3.7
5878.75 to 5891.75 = 6.4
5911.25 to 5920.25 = 2.6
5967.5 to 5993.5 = 4.9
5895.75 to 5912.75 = 7.7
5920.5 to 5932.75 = 3.6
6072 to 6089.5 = 0.4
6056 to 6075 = 1.2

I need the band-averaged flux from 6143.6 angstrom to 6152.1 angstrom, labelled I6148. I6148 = 5.68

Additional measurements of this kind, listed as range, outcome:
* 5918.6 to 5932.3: 3.76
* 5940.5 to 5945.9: 4.17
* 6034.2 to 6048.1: 5.18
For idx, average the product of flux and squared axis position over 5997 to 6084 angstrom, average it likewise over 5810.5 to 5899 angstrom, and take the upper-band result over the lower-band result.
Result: 1.3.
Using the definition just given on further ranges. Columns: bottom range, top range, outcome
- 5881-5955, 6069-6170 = 1.66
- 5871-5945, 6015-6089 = 1.64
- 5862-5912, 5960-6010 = 1.48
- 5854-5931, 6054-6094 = 1.70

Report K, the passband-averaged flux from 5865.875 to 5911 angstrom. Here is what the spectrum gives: 2.88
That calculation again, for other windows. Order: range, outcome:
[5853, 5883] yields 3.93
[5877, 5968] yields 3.46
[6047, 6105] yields 5.38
